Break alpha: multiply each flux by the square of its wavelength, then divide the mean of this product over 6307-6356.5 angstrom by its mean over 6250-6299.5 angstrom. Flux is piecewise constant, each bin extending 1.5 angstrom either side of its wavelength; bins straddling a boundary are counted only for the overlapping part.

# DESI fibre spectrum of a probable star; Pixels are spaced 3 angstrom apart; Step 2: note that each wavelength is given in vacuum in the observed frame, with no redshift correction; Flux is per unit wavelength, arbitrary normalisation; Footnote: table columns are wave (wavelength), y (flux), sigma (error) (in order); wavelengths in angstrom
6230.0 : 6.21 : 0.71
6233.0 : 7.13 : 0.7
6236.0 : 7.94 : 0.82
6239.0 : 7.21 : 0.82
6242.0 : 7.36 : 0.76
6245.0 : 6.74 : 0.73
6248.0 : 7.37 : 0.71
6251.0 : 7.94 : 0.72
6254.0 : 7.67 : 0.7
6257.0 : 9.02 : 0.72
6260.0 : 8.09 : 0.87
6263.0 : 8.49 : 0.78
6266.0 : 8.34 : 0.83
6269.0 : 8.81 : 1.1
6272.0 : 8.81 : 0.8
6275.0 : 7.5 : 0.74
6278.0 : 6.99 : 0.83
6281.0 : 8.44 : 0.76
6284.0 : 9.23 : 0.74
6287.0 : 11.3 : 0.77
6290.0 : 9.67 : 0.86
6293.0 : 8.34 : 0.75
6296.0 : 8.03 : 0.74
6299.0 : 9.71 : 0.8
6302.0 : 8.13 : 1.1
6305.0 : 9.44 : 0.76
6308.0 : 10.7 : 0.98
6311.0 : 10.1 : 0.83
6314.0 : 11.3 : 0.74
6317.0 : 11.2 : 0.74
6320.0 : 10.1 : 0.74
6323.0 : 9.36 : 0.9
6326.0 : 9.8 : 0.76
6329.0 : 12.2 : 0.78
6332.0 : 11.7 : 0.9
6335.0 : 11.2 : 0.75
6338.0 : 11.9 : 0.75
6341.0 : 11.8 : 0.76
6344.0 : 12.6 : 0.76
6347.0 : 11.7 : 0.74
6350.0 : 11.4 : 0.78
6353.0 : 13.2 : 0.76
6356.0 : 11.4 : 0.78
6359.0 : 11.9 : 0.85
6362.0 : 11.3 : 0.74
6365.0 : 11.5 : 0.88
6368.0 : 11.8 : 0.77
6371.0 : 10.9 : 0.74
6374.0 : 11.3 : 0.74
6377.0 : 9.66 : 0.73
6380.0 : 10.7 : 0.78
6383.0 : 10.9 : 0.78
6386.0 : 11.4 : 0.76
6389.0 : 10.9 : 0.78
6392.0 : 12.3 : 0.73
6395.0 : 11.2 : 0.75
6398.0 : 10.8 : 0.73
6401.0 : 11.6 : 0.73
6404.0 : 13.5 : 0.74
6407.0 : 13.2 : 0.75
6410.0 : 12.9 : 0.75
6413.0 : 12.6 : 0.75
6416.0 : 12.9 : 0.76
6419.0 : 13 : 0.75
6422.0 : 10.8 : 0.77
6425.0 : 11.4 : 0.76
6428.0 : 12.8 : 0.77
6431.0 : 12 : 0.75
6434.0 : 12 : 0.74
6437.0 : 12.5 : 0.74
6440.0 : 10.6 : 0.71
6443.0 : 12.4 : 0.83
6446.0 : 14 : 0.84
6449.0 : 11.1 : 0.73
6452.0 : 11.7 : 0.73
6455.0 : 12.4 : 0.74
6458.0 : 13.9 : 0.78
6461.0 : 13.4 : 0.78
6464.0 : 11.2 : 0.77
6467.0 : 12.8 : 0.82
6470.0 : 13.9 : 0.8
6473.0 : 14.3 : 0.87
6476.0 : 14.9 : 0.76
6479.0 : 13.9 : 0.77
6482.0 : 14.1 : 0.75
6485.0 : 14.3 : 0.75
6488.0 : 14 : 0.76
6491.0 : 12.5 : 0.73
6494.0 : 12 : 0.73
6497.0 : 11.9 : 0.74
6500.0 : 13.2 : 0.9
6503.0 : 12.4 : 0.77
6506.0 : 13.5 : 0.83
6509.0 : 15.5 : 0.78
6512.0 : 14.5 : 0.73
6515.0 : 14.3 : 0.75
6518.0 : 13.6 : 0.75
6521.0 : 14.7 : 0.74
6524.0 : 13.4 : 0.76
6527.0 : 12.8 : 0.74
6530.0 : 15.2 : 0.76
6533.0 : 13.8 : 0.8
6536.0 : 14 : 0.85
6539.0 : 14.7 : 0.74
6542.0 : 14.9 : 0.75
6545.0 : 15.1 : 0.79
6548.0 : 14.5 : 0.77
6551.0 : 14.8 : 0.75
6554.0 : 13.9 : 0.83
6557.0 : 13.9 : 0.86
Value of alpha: 1.34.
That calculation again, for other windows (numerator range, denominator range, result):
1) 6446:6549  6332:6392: 1.24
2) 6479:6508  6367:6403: 1.22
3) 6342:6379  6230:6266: 1.56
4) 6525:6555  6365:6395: 1.36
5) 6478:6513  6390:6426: 1.14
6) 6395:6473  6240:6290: 1.58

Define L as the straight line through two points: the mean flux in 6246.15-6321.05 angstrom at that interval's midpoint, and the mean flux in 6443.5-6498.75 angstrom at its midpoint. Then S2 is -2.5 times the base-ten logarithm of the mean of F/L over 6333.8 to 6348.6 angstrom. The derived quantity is -0.16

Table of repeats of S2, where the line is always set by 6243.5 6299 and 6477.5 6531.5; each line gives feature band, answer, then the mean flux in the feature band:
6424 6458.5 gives 0.00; 12.2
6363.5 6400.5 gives -0.02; 11.1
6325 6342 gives -0.17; 11.5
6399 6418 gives -0.11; 12.7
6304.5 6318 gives -0.14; 10.6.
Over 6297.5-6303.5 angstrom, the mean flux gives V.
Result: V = 8.92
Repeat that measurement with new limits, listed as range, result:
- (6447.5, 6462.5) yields 12.5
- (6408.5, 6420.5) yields 12.8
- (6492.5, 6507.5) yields 12.6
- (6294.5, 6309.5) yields 9.2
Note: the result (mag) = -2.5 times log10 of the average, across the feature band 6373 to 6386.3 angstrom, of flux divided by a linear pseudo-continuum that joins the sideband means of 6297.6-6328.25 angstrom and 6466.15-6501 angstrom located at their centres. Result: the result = 0.07 mag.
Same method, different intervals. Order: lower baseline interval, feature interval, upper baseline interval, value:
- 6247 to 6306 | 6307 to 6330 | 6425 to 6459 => -0.11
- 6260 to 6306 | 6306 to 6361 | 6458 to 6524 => -0.14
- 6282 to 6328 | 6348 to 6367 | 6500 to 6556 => -0.09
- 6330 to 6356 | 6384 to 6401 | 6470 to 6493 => 0.12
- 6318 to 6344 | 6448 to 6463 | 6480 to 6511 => 0.03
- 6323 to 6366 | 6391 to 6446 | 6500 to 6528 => 0.03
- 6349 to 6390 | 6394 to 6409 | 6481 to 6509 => -0.03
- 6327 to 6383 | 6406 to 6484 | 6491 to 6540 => 0.00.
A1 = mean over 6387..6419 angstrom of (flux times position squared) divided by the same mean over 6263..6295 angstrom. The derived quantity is 1.5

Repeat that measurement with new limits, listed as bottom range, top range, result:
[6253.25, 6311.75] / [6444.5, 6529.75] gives 1.62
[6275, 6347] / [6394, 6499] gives 1.30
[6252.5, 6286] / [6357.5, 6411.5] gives 1.43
